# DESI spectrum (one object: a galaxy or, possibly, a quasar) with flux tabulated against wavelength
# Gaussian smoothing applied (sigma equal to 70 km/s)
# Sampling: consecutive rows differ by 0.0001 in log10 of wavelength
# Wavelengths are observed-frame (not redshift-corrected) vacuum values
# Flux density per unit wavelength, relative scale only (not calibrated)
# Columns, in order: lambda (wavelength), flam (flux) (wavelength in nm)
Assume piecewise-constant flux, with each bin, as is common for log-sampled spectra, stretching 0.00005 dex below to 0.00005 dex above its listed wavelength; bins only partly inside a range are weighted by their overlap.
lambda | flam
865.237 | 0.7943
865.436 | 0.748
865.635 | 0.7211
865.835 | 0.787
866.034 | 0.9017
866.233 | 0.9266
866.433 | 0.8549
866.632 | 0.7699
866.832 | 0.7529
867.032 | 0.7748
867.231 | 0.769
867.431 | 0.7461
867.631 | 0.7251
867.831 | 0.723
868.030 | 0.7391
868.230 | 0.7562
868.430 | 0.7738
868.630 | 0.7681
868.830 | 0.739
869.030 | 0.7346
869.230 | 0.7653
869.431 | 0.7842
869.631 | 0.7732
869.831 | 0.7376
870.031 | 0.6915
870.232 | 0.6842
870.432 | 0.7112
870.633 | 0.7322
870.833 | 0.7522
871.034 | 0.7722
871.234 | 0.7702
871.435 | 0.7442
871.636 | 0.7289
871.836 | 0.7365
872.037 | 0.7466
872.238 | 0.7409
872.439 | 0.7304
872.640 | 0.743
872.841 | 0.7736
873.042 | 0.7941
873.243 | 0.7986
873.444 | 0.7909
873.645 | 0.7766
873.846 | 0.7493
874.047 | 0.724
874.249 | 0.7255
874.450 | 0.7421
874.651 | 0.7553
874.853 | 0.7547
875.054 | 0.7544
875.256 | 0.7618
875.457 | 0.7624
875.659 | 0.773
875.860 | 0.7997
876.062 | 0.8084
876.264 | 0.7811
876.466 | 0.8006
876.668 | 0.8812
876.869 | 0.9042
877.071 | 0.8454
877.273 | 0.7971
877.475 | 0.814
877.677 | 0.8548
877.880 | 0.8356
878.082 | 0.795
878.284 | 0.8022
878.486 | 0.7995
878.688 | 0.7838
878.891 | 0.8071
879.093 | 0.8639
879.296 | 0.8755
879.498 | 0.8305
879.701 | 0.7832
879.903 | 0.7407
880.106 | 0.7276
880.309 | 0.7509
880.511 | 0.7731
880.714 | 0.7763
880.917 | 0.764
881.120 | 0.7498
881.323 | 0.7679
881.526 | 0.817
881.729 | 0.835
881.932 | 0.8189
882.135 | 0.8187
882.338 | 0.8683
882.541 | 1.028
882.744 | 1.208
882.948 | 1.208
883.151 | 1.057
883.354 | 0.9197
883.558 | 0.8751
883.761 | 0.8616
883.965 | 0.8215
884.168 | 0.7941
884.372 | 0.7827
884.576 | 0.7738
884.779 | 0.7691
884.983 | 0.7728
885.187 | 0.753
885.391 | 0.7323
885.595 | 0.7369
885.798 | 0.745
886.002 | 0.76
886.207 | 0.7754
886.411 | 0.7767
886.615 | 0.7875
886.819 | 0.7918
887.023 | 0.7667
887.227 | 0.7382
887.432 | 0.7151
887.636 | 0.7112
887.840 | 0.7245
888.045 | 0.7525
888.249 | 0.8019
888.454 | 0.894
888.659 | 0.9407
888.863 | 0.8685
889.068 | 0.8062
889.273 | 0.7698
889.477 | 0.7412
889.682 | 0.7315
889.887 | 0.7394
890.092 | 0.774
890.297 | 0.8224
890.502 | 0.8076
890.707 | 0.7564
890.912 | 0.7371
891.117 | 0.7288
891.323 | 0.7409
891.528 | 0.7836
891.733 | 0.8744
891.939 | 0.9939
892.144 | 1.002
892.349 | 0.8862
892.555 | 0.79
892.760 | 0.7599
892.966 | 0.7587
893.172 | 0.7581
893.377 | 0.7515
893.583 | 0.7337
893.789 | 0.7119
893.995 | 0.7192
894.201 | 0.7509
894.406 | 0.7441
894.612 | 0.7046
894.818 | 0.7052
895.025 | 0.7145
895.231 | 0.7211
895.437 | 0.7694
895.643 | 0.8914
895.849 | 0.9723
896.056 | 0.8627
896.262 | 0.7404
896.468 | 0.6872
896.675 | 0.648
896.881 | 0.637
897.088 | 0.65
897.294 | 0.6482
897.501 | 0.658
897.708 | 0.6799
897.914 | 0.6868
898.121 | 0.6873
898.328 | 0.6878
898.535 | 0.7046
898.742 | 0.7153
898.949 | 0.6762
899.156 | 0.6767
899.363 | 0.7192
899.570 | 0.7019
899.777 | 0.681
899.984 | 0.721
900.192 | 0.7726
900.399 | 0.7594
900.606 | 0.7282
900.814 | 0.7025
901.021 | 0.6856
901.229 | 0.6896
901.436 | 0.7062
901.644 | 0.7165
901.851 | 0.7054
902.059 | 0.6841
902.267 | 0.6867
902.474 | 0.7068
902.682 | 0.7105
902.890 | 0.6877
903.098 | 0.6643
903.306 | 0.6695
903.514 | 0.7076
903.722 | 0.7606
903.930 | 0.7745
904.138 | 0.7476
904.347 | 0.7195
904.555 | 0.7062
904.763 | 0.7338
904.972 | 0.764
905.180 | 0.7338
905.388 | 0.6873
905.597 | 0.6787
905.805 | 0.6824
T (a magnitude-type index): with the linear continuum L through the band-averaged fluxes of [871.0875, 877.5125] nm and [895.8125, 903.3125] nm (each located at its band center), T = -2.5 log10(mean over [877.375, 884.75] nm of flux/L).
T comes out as -0.119 mag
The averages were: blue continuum 0.775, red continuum 0.704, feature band 0.843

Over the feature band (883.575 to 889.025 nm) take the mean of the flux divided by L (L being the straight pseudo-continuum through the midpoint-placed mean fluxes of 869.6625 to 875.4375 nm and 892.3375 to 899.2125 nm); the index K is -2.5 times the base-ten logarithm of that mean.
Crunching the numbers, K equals -0.07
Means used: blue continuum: 0.748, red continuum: 0.73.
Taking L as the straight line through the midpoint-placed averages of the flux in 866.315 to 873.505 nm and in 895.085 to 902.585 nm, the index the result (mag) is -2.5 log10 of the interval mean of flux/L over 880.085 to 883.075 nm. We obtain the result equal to -0.17 mag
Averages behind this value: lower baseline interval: 0.754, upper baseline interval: 0.716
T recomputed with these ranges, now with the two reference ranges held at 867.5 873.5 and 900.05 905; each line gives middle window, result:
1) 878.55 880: -0.10 mag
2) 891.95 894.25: -0.10 mag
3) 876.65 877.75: -0.15 mag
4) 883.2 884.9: -0.13 mag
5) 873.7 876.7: -0.04 mag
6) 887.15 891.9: -0.08 mag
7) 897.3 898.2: 0.07 mag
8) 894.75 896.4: -0.11 mag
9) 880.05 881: -0.03 mag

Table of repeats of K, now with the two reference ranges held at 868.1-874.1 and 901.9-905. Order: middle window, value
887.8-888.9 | -0.14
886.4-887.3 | -0.06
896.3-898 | 0.09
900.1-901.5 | -0.01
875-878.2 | -0.09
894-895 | 0.00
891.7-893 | -0.20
